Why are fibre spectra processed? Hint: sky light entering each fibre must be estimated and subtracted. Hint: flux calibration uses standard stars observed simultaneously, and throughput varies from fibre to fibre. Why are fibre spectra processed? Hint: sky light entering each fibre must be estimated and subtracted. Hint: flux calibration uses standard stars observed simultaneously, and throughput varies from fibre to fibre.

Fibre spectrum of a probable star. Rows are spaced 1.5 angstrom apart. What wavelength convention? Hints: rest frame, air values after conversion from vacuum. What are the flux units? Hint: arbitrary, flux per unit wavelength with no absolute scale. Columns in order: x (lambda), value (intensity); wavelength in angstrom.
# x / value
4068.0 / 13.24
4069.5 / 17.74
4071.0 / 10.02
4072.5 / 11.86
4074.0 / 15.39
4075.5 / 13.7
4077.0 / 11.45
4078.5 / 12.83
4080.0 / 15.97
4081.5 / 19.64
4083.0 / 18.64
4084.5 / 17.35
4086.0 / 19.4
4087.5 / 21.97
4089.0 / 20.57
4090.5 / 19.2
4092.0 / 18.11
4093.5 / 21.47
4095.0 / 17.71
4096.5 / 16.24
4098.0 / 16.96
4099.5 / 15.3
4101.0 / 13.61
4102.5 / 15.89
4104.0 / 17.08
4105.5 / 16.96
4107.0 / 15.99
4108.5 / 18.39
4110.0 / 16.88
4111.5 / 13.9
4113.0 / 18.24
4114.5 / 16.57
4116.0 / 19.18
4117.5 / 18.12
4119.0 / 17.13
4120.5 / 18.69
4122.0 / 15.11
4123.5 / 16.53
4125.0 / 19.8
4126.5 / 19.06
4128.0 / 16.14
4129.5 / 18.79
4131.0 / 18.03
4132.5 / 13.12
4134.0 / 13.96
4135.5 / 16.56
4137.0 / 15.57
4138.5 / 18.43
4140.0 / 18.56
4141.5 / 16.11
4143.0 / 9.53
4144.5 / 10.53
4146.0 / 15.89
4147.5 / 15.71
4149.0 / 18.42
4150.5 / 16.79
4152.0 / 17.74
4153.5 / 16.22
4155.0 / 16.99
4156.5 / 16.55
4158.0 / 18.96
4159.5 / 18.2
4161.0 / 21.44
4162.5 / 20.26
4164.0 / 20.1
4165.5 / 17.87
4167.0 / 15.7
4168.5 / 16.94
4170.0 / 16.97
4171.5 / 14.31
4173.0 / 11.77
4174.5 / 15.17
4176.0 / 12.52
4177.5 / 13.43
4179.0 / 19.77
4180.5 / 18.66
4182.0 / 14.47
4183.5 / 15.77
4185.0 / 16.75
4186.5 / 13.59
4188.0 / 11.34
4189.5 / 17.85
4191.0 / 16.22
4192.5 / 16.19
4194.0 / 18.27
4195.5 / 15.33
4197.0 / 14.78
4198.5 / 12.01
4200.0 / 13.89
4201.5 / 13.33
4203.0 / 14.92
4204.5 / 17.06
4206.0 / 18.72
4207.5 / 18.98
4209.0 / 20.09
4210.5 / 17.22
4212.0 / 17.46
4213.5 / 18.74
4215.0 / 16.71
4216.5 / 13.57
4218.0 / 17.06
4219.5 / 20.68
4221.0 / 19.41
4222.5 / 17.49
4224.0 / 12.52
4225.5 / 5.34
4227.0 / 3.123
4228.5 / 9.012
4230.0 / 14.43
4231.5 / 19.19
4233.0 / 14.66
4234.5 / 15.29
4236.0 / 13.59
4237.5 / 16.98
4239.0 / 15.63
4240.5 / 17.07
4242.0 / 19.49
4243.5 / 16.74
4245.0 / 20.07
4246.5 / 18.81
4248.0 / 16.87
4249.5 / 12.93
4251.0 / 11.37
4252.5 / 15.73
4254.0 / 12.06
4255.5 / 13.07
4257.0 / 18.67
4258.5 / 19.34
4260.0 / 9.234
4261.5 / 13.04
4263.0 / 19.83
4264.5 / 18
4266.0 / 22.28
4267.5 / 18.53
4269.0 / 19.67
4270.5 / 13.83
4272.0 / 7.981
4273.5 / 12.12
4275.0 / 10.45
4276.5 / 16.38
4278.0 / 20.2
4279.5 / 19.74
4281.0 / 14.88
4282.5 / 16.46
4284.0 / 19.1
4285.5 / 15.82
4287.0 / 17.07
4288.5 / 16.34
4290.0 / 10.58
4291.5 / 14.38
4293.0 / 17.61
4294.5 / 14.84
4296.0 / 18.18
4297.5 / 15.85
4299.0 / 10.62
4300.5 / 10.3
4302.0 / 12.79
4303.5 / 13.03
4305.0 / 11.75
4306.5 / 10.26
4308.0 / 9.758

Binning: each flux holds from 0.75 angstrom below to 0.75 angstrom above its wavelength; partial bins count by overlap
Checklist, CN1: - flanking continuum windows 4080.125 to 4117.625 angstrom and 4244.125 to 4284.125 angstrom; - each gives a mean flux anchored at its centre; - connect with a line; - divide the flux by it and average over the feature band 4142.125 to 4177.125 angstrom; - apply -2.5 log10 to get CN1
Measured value 0.05 mag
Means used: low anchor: 17.7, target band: 16.3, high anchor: 15.9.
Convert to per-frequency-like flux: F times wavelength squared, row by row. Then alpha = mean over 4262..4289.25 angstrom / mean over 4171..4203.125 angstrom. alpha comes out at 1.15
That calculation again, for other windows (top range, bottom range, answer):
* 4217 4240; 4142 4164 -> 0.88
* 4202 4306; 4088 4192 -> 0.98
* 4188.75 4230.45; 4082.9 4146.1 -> 0.95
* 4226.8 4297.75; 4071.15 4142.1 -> 1.00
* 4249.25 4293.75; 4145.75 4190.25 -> 0.99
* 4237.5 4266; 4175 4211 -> 1.05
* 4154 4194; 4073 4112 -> 1.01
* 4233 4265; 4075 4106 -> 1.00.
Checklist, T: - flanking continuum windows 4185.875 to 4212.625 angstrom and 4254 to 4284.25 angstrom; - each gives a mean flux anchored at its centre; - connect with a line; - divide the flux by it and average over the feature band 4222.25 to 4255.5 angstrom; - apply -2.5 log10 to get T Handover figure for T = 0.11 mag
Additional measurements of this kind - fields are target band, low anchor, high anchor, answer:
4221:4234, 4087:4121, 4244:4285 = 0.29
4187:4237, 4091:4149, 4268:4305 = 0.03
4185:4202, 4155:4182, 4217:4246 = 0.09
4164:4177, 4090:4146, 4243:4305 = 0.06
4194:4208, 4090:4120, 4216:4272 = 0.03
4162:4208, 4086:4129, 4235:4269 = 0.07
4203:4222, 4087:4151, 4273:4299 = -0.10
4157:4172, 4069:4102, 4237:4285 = -0.11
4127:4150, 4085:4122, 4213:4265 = 0.08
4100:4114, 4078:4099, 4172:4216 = 0.10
